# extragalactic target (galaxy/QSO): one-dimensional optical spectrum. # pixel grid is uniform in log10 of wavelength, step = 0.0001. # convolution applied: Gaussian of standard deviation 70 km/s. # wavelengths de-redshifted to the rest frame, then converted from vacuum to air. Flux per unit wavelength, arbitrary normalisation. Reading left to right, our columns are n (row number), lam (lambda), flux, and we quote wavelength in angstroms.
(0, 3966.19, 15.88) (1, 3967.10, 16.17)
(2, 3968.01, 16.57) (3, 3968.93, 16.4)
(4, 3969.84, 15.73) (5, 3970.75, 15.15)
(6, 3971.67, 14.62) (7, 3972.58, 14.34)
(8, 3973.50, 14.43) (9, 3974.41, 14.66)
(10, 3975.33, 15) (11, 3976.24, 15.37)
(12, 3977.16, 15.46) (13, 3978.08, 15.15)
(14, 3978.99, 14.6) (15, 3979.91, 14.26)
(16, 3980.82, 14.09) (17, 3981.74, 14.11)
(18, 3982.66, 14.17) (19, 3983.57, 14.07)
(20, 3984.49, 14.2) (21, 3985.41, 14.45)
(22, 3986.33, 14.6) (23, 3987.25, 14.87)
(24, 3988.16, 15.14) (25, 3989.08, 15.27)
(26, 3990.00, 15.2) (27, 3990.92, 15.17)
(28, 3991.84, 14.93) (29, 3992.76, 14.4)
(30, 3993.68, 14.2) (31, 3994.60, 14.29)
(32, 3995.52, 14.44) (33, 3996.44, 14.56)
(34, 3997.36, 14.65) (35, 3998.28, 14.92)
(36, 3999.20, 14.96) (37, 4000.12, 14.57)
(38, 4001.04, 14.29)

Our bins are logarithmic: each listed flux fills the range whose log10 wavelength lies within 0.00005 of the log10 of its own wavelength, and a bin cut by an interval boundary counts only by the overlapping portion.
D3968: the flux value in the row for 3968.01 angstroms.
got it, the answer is 16.57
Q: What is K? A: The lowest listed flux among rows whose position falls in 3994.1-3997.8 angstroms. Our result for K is 14.29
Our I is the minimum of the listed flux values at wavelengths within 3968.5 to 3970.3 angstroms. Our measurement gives 15.73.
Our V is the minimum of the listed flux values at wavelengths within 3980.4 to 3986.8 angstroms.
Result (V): 14.07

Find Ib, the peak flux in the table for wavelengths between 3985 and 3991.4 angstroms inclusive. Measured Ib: 15.27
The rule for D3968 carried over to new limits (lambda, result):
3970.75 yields 15.15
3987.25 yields 14.87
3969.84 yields 15.73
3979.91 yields 14.26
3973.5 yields 14.43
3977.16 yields 15.46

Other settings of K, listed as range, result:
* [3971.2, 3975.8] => 14.34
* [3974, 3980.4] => 14.26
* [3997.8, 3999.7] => 14.92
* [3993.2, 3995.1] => 14.2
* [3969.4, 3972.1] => 14.62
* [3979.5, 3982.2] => 14.09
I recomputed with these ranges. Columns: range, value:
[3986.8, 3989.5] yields 14.87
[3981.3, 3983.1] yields 14.11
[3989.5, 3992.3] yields 14.93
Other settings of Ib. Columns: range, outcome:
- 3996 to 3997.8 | 14.65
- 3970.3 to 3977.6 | 15.46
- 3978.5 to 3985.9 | 14.6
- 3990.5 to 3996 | 15.17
